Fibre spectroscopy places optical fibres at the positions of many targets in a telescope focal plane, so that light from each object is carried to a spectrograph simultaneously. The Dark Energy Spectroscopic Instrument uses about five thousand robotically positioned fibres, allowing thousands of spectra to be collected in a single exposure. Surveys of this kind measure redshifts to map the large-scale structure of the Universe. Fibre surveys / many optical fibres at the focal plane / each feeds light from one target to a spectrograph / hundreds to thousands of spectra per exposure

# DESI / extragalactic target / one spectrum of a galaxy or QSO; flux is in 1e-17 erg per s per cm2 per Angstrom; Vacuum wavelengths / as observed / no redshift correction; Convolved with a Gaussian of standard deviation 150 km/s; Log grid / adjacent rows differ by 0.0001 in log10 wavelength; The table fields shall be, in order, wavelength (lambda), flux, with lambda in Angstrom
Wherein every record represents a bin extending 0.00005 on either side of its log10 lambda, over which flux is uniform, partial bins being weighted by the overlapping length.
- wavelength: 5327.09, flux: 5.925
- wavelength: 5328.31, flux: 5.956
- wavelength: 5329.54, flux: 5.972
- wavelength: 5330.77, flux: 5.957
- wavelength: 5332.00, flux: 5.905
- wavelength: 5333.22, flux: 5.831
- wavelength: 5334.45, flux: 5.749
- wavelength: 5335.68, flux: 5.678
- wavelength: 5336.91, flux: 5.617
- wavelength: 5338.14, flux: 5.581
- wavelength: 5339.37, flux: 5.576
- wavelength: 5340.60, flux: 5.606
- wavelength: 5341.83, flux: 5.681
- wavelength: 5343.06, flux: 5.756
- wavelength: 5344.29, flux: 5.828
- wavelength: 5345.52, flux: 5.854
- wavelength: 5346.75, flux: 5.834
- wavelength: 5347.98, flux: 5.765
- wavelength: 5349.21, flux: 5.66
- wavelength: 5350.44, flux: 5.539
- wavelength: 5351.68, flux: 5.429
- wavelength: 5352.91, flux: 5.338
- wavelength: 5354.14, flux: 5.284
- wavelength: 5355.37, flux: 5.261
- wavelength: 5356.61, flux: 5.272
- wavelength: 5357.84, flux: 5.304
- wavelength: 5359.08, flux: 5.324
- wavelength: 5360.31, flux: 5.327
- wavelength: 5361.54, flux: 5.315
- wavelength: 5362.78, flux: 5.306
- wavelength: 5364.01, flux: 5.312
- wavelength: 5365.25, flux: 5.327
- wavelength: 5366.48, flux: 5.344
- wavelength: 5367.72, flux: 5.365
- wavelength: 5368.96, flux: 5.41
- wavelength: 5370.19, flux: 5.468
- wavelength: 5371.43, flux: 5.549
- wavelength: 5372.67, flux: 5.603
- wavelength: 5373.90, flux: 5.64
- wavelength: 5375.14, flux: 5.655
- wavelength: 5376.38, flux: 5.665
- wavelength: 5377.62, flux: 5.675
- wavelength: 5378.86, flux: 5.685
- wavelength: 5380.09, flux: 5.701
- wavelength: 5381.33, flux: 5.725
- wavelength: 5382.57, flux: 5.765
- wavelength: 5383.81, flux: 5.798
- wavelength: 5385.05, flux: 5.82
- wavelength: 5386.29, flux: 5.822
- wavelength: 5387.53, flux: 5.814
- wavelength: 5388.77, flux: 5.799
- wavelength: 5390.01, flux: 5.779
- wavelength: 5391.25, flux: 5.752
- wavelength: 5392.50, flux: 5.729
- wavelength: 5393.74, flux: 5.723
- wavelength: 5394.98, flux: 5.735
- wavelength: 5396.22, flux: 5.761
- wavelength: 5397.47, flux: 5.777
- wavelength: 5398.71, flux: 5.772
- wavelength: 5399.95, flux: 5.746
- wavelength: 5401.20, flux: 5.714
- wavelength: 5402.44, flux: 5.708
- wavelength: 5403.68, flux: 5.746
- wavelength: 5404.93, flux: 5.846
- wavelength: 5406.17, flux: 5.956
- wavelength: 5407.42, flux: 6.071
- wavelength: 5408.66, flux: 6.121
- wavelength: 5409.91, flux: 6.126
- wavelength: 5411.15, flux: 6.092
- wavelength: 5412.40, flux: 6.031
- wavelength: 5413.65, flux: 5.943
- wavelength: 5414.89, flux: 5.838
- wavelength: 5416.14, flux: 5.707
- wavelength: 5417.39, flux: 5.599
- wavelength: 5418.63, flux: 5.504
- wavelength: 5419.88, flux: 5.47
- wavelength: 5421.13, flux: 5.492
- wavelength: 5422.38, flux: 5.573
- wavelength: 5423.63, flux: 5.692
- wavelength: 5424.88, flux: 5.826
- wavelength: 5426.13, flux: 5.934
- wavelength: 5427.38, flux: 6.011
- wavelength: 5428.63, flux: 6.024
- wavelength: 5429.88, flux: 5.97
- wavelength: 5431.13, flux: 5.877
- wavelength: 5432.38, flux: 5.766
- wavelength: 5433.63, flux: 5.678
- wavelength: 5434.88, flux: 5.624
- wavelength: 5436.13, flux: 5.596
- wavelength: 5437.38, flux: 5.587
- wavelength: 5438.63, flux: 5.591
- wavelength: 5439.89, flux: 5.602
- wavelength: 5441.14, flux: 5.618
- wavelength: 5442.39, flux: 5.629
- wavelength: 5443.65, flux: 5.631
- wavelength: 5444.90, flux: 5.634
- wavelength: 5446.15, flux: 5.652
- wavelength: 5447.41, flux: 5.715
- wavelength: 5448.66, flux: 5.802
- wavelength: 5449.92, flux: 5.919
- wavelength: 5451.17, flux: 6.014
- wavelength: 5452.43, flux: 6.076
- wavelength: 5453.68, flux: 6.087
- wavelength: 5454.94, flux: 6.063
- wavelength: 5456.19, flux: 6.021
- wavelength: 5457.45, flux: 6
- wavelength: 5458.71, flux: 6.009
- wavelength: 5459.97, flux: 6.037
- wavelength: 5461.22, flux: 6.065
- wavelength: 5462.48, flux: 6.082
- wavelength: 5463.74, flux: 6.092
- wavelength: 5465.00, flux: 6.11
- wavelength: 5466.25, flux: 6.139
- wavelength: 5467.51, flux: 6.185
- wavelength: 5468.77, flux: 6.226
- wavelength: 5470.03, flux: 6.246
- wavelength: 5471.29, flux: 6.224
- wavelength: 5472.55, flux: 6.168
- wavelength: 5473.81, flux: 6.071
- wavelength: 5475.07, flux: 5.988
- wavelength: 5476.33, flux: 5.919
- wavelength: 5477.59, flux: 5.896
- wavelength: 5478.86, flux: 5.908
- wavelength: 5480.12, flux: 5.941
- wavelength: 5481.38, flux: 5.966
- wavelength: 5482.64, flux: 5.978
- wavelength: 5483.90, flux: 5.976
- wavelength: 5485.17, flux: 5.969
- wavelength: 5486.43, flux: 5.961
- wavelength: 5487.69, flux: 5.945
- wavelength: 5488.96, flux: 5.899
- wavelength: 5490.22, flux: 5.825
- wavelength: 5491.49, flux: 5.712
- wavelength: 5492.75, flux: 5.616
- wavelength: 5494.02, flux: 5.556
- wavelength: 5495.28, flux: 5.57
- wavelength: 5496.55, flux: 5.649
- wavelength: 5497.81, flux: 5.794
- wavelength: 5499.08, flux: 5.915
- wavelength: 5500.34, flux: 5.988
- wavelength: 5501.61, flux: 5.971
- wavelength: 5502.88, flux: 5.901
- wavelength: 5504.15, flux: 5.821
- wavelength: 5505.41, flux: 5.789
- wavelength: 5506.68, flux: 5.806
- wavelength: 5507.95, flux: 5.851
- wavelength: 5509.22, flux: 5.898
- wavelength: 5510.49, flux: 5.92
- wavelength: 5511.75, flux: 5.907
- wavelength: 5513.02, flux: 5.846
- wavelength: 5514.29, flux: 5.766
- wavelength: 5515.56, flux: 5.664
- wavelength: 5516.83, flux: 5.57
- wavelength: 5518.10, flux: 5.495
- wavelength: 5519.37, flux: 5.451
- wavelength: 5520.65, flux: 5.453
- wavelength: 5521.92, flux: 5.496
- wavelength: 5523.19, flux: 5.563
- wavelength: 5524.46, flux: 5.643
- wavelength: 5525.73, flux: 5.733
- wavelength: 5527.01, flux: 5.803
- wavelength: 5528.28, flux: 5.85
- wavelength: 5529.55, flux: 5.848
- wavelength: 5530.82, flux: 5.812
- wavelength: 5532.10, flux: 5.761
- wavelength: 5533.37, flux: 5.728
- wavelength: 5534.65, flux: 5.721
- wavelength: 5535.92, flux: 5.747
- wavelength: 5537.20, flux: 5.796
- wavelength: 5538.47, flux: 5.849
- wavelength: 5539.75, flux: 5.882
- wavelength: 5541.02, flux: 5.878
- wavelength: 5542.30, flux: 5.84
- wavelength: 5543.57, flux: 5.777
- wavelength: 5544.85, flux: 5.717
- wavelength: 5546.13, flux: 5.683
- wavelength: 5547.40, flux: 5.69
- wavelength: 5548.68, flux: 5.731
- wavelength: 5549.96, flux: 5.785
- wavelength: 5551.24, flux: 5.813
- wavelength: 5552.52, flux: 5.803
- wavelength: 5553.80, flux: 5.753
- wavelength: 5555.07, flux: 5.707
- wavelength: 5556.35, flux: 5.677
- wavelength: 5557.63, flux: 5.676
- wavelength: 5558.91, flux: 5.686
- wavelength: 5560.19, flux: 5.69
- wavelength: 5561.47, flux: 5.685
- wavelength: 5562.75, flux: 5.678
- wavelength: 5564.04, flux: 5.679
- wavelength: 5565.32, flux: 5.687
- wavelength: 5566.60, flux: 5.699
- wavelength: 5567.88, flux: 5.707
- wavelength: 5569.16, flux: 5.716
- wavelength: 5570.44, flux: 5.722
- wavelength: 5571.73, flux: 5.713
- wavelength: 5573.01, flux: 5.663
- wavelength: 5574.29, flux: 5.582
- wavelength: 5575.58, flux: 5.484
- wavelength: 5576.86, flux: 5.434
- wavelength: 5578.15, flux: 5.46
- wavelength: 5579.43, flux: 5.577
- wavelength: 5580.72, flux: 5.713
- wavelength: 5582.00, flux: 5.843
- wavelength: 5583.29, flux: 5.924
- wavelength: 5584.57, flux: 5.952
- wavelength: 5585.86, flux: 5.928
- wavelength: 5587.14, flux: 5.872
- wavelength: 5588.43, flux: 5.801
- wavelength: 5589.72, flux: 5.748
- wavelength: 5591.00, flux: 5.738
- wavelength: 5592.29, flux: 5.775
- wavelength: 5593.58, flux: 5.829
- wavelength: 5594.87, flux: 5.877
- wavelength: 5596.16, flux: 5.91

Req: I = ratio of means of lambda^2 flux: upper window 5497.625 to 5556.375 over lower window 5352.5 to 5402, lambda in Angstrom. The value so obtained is 1.09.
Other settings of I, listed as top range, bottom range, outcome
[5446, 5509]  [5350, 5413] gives 1.09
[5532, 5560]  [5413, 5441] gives 1.05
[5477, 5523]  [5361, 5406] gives 1.07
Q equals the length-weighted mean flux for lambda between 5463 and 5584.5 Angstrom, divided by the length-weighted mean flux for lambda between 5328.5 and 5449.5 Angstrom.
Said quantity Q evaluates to 1.02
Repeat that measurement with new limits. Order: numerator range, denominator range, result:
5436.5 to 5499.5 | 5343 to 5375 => 1.08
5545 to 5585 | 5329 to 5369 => 1.03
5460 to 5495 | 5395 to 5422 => 1.03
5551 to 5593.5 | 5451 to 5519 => 0.96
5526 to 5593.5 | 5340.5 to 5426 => 1.01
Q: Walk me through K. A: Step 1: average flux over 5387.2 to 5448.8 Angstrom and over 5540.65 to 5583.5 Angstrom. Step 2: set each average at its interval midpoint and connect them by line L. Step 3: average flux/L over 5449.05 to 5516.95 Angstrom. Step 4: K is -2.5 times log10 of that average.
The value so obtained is -0.04 mag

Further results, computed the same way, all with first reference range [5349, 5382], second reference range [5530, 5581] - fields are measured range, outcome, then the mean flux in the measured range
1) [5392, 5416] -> -0.07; 5.86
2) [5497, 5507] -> -0.04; 5.87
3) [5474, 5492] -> -0.06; 5.92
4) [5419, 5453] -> -0.04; 5.74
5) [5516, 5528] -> 0.02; 5.59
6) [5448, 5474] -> -0.09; 6.08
